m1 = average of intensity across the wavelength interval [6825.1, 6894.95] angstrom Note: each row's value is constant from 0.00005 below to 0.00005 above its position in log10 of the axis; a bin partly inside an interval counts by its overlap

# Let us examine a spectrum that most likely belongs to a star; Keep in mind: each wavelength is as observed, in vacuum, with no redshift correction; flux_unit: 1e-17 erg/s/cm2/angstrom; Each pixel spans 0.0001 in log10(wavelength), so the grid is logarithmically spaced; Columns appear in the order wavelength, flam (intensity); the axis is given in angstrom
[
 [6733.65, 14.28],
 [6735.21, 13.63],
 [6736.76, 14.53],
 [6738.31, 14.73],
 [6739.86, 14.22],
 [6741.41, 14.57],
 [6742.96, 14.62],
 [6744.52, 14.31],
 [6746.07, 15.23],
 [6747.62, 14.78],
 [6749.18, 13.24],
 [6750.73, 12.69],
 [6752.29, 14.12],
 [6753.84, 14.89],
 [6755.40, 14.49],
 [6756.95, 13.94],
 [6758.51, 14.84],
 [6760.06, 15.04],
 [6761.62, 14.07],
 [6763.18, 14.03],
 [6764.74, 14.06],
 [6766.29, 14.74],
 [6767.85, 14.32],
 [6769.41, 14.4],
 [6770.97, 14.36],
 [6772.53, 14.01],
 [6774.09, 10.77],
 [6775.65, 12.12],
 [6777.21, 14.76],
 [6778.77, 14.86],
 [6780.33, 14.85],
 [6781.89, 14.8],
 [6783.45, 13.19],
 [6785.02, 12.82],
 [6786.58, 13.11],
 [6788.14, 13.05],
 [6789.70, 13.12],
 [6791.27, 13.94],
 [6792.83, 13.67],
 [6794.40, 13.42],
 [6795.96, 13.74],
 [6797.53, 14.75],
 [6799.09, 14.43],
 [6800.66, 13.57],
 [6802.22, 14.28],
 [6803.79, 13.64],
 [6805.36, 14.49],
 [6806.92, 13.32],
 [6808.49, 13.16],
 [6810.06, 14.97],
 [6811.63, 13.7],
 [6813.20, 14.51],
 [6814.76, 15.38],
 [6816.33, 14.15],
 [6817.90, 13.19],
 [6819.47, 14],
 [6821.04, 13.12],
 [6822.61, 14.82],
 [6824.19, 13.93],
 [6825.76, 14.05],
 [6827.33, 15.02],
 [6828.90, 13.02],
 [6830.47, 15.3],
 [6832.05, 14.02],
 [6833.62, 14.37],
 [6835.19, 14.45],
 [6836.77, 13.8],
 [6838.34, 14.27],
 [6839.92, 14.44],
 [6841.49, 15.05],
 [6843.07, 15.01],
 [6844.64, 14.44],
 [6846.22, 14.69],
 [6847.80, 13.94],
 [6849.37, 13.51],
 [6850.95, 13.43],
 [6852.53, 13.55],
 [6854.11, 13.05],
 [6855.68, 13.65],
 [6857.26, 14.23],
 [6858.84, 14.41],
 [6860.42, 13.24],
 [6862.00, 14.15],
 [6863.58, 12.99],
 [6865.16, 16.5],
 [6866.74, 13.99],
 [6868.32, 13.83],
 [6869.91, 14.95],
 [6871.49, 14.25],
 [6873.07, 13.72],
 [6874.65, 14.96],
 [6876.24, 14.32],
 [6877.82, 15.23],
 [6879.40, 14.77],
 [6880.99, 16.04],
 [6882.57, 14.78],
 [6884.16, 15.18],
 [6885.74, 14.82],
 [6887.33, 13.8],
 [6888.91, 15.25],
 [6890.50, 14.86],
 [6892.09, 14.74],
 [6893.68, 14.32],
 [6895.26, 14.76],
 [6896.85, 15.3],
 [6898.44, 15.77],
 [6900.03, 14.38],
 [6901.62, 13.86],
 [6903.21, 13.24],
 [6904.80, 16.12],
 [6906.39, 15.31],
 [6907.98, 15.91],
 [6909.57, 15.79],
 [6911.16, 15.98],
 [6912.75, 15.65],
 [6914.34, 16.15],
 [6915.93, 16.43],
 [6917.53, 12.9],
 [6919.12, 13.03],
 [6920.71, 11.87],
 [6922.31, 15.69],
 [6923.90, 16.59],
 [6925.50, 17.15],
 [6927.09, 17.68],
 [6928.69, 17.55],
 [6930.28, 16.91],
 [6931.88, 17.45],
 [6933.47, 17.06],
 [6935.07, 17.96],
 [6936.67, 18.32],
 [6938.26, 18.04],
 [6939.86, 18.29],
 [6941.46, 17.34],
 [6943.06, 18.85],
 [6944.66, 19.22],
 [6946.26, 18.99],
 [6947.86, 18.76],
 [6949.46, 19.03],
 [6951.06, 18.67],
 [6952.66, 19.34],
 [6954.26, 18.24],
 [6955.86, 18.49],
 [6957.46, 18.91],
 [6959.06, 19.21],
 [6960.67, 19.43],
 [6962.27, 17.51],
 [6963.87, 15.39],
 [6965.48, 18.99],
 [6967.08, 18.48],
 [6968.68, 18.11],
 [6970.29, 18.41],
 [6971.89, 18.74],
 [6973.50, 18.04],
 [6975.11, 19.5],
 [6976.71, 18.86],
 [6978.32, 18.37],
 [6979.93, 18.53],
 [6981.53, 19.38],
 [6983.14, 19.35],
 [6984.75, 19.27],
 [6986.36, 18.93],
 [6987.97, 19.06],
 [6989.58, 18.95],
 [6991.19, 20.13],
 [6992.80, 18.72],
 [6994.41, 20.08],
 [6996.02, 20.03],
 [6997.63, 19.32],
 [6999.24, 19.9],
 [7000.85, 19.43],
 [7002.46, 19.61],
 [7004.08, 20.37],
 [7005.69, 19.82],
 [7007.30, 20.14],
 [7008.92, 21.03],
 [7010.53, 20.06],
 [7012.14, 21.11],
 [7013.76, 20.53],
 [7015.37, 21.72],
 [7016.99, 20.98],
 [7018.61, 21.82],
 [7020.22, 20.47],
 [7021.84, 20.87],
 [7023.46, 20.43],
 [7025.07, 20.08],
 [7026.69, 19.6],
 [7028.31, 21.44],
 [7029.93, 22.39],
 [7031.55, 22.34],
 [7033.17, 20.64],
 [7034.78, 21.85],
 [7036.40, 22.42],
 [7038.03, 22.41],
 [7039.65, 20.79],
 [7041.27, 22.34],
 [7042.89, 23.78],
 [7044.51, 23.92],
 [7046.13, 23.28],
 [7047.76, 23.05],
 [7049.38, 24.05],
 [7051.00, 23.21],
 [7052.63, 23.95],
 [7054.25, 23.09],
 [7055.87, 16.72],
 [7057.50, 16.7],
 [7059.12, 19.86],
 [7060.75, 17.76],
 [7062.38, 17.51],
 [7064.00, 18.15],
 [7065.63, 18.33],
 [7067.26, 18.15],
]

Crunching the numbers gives 14.4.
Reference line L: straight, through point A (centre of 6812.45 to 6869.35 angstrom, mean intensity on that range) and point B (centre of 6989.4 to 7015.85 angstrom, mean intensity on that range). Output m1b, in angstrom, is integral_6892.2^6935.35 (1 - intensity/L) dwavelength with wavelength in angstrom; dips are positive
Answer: 3.3 angstrom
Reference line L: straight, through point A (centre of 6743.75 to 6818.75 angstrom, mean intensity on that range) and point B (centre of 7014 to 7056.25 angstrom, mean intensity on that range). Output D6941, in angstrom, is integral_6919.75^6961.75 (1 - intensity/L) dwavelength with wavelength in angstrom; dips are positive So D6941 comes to 2.4 angstrom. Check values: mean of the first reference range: 14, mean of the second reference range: 21.9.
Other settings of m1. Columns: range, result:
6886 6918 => 15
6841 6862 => 14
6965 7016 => 19.5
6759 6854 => 14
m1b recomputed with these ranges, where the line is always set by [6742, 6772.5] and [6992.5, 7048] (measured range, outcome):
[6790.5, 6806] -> 1.4 angstrom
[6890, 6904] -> 2.6 angstrom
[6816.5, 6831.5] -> 1.8 angstrom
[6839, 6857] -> 2.8 angstrom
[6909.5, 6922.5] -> 2.6 angstrom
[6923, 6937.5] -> 1.0 angstrom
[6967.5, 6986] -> 1.1 angstrom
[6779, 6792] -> 1.2 angstrom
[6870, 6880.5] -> 1.7 angstrom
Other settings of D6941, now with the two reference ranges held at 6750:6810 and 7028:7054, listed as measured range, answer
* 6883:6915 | 5.1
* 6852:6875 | 3.6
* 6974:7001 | 2.1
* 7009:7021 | 0.5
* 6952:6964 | 0.8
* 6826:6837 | 0.9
